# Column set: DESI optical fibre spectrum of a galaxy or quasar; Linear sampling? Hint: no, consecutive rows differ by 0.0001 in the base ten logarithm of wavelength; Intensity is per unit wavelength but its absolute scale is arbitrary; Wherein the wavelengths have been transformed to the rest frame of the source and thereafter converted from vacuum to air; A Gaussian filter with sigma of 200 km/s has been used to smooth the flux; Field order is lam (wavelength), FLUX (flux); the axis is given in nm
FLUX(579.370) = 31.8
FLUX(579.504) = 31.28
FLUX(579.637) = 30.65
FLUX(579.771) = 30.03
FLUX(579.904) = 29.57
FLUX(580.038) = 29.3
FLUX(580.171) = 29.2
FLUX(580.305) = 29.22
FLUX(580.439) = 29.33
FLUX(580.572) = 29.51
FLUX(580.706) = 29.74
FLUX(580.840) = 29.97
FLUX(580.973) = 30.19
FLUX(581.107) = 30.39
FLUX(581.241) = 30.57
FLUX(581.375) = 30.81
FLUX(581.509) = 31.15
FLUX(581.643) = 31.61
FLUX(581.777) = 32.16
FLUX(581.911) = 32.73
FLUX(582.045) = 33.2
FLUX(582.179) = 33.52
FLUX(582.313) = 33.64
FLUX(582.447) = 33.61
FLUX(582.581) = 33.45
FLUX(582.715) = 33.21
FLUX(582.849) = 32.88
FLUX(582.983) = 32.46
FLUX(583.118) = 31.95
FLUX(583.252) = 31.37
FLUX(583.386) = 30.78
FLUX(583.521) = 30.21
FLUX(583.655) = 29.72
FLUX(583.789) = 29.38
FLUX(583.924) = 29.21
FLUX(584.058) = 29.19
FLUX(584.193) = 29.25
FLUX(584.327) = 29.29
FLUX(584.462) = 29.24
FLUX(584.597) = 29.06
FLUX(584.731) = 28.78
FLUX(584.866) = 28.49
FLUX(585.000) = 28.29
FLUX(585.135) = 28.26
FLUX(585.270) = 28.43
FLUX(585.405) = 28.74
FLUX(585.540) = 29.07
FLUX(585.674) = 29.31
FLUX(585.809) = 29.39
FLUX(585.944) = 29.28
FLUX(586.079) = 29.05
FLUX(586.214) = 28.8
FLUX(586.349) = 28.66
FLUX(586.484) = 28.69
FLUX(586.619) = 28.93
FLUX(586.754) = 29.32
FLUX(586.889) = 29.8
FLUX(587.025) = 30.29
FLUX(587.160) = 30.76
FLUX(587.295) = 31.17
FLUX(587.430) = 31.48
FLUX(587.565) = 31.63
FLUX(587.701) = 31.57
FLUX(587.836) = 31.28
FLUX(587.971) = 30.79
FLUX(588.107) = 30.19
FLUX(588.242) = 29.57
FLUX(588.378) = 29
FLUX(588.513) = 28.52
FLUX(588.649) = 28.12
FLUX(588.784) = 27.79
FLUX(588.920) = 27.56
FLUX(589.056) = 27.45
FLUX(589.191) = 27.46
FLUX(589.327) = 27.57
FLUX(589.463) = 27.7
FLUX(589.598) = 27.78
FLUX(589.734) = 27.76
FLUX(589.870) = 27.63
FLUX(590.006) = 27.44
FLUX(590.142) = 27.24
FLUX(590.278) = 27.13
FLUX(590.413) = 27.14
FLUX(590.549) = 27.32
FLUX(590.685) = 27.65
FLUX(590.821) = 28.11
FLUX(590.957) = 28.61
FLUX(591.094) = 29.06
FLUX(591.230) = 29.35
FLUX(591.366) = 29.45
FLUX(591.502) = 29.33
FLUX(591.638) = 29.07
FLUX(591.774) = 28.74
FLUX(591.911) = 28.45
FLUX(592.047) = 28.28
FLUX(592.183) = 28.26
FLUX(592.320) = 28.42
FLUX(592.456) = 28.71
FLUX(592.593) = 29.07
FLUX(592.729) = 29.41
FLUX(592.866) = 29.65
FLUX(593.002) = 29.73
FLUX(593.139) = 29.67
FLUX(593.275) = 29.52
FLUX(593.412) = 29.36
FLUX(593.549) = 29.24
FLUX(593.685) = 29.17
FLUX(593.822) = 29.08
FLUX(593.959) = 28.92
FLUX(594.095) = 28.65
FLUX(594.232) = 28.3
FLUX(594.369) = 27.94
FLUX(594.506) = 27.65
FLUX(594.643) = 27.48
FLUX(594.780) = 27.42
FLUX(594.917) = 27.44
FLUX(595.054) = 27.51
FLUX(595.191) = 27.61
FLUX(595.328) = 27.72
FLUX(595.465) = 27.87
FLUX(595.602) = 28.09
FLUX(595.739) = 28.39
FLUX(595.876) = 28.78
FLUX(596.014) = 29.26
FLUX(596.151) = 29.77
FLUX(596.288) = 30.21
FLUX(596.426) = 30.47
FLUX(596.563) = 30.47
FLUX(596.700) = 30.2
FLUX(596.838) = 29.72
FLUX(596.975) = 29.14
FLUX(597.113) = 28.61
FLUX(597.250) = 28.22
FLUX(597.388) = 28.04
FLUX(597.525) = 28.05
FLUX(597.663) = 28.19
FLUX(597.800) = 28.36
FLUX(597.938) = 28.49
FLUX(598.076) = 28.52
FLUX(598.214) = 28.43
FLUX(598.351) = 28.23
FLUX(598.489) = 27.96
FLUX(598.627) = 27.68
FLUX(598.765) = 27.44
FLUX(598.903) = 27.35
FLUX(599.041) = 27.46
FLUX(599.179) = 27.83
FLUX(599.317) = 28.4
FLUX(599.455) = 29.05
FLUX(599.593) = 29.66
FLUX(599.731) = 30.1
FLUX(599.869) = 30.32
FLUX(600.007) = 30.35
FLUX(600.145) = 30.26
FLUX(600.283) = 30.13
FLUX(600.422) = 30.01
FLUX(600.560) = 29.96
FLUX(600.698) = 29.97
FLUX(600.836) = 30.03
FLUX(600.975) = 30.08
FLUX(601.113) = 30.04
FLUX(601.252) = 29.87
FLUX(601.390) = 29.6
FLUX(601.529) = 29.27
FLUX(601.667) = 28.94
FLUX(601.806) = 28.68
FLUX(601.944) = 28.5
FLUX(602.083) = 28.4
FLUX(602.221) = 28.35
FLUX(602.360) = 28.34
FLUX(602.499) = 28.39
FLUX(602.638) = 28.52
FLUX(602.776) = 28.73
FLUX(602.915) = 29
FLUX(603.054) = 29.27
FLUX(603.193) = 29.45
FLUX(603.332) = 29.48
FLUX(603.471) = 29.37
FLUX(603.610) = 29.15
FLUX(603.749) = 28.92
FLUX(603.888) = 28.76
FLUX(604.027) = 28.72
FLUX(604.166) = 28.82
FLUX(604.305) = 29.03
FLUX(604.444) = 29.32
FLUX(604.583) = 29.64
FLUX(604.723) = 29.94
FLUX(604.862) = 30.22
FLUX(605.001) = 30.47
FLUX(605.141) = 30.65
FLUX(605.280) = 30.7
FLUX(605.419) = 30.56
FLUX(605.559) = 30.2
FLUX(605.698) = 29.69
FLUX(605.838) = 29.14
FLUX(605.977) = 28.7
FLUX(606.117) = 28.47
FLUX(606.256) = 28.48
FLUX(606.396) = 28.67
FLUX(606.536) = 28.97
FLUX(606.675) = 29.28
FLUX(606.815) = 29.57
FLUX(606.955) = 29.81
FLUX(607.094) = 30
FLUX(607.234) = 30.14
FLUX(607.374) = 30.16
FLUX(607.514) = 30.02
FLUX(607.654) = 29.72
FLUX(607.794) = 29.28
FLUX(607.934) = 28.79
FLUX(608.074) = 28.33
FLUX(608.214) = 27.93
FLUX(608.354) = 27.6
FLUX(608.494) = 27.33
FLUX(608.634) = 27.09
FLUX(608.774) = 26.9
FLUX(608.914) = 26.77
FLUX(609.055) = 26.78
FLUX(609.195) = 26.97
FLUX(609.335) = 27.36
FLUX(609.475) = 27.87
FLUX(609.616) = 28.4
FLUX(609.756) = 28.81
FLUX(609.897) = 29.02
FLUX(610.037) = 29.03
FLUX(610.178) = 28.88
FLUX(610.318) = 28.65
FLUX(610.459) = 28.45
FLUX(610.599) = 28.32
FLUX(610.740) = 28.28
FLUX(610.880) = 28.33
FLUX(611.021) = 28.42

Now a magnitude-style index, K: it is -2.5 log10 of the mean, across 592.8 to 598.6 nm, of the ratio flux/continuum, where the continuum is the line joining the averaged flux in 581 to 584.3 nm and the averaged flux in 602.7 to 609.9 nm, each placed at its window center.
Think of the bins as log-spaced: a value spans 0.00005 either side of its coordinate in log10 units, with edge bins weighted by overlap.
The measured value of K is 0.05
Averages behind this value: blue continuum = 31.5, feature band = 28.7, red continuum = 29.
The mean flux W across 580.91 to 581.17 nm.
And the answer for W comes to 30.3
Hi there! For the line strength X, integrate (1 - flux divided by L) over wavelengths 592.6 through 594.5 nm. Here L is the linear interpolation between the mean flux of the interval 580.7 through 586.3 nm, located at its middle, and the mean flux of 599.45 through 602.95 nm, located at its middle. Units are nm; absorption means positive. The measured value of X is 0.05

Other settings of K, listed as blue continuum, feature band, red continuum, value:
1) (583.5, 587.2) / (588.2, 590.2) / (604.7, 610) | 0.05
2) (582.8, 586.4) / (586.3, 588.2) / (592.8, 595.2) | -0.04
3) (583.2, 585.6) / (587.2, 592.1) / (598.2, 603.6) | 0.02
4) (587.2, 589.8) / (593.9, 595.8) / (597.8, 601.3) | 0.05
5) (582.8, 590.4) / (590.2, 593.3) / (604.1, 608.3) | 0.02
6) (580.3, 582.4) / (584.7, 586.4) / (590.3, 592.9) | 0.05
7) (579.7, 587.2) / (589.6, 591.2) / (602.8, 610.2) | 0.08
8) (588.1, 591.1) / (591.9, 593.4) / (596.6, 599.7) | -0.04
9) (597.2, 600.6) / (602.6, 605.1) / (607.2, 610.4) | -0.03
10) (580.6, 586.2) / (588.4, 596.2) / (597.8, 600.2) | 0.04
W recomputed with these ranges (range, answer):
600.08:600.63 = 30.1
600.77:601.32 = 30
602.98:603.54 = 29.4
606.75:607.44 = 29.9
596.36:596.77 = 30.4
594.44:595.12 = 27.5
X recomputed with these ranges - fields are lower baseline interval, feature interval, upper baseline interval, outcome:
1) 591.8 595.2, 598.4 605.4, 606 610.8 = -0.160 nm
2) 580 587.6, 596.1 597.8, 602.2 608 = 0.029 nm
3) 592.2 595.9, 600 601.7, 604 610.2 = -0.067 nm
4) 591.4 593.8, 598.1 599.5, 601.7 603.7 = 0.046 nm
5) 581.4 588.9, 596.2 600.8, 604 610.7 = 0.067 nm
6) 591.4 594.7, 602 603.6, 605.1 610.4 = -0.002 nm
